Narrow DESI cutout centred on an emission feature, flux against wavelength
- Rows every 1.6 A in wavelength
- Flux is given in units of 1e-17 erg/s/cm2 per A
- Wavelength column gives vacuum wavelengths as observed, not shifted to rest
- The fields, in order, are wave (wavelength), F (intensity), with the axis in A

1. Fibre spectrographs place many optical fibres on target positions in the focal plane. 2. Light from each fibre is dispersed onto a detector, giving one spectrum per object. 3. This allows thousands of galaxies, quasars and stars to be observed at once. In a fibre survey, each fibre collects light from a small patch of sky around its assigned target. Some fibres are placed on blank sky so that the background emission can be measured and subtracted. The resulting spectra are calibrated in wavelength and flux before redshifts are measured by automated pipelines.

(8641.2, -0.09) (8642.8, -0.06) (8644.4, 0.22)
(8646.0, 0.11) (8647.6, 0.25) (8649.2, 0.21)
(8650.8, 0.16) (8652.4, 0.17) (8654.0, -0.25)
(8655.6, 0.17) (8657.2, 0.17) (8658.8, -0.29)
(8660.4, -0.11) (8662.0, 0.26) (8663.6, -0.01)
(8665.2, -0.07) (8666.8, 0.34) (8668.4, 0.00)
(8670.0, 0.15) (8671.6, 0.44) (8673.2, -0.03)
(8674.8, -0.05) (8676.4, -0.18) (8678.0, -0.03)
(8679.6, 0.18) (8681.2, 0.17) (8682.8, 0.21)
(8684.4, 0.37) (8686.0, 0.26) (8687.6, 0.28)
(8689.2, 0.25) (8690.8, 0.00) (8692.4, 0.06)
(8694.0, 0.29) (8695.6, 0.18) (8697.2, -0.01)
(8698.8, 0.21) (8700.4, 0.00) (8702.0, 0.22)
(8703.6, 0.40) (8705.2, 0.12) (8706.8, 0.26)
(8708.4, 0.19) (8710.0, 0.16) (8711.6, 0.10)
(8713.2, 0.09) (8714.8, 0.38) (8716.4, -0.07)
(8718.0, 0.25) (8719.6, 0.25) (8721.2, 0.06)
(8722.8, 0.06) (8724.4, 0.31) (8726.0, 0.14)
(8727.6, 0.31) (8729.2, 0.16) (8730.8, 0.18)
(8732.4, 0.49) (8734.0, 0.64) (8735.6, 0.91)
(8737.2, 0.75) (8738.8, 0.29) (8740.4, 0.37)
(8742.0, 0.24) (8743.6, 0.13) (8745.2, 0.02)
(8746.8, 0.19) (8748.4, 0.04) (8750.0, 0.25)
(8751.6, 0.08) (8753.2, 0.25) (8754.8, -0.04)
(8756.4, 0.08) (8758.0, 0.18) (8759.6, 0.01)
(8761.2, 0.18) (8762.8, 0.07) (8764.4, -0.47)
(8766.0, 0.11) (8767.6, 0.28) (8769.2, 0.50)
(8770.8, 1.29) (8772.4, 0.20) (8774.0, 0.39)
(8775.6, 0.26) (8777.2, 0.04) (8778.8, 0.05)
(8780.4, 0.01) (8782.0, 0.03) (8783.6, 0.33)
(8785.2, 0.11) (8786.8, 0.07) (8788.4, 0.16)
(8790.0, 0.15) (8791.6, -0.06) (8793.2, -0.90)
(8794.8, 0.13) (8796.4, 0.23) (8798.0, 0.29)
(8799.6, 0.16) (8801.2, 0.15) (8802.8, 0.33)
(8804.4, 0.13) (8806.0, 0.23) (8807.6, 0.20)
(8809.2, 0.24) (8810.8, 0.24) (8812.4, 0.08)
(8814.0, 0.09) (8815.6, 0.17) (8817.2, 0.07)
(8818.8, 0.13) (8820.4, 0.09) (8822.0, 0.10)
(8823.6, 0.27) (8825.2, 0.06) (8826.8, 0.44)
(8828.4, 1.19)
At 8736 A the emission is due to Hgamma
